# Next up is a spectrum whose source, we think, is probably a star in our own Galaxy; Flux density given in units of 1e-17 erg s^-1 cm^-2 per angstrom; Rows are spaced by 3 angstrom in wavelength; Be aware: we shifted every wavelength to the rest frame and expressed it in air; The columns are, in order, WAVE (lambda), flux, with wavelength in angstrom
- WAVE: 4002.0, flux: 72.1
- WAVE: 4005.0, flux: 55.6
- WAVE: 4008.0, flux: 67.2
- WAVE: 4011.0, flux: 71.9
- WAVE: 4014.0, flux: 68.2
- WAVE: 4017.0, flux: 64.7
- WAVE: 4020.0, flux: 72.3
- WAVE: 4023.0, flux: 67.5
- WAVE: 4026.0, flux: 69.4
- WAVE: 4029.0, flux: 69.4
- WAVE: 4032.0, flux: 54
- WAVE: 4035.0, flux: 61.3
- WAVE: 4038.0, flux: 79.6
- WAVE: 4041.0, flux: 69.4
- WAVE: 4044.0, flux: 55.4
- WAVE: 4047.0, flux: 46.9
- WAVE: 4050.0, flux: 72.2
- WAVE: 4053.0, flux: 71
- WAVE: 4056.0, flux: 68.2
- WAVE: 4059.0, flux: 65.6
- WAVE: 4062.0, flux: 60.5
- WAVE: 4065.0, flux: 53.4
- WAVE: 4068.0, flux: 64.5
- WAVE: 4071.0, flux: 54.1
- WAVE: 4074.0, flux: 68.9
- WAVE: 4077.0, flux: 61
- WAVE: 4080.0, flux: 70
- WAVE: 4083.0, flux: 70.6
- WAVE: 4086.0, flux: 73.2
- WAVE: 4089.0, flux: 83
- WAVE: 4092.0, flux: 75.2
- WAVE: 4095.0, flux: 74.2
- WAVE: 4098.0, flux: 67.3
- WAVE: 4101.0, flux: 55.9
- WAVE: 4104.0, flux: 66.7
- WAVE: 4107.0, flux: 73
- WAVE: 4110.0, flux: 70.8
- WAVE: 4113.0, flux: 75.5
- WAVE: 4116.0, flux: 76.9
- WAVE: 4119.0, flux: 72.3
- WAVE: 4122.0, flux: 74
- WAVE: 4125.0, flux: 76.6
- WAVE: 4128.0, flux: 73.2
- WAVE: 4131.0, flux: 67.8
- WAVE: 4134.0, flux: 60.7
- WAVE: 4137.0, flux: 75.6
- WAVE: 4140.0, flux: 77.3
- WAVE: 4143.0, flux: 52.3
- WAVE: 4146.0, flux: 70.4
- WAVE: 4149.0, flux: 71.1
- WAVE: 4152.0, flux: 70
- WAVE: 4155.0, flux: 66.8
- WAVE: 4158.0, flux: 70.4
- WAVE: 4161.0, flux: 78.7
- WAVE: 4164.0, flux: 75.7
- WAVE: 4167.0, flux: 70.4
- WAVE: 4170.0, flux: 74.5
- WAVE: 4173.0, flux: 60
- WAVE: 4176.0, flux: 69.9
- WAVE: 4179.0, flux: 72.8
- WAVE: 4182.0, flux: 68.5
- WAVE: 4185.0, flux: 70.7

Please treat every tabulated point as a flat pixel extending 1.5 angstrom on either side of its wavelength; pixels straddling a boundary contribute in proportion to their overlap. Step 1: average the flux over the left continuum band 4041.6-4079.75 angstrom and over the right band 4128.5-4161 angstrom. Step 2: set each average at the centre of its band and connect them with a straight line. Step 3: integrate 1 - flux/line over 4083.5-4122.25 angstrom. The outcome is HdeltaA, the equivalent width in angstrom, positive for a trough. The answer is -3.84 angstrom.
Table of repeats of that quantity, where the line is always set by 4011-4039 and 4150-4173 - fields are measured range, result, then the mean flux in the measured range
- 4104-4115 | -0.4 angstrom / 72.4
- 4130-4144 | 0.7 angstrom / 67.2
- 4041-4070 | 2.6 angstrom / 62.2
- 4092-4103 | 0.4 angstrom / 67.1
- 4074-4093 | -0.7 angstrom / 71.8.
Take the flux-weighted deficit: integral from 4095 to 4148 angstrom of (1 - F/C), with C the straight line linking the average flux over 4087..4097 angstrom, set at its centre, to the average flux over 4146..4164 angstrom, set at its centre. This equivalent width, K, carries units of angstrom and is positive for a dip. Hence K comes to 3.2 angstrom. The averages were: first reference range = 76.7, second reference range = 71.7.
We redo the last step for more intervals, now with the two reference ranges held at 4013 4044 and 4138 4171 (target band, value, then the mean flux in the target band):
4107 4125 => -1.2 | 74.1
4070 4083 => 0.7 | 64.7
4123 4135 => 0.0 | 70.1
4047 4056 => 0.1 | 66.9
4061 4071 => 1.4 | 58.6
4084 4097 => -1.3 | 75.8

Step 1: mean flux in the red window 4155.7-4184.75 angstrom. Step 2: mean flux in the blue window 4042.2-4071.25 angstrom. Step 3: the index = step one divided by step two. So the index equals 1.15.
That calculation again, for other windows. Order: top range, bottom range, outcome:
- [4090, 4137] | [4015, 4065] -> 1.09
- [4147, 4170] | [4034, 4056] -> 1.10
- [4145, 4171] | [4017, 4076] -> 1.12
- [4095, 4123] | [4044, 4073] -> 1.14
